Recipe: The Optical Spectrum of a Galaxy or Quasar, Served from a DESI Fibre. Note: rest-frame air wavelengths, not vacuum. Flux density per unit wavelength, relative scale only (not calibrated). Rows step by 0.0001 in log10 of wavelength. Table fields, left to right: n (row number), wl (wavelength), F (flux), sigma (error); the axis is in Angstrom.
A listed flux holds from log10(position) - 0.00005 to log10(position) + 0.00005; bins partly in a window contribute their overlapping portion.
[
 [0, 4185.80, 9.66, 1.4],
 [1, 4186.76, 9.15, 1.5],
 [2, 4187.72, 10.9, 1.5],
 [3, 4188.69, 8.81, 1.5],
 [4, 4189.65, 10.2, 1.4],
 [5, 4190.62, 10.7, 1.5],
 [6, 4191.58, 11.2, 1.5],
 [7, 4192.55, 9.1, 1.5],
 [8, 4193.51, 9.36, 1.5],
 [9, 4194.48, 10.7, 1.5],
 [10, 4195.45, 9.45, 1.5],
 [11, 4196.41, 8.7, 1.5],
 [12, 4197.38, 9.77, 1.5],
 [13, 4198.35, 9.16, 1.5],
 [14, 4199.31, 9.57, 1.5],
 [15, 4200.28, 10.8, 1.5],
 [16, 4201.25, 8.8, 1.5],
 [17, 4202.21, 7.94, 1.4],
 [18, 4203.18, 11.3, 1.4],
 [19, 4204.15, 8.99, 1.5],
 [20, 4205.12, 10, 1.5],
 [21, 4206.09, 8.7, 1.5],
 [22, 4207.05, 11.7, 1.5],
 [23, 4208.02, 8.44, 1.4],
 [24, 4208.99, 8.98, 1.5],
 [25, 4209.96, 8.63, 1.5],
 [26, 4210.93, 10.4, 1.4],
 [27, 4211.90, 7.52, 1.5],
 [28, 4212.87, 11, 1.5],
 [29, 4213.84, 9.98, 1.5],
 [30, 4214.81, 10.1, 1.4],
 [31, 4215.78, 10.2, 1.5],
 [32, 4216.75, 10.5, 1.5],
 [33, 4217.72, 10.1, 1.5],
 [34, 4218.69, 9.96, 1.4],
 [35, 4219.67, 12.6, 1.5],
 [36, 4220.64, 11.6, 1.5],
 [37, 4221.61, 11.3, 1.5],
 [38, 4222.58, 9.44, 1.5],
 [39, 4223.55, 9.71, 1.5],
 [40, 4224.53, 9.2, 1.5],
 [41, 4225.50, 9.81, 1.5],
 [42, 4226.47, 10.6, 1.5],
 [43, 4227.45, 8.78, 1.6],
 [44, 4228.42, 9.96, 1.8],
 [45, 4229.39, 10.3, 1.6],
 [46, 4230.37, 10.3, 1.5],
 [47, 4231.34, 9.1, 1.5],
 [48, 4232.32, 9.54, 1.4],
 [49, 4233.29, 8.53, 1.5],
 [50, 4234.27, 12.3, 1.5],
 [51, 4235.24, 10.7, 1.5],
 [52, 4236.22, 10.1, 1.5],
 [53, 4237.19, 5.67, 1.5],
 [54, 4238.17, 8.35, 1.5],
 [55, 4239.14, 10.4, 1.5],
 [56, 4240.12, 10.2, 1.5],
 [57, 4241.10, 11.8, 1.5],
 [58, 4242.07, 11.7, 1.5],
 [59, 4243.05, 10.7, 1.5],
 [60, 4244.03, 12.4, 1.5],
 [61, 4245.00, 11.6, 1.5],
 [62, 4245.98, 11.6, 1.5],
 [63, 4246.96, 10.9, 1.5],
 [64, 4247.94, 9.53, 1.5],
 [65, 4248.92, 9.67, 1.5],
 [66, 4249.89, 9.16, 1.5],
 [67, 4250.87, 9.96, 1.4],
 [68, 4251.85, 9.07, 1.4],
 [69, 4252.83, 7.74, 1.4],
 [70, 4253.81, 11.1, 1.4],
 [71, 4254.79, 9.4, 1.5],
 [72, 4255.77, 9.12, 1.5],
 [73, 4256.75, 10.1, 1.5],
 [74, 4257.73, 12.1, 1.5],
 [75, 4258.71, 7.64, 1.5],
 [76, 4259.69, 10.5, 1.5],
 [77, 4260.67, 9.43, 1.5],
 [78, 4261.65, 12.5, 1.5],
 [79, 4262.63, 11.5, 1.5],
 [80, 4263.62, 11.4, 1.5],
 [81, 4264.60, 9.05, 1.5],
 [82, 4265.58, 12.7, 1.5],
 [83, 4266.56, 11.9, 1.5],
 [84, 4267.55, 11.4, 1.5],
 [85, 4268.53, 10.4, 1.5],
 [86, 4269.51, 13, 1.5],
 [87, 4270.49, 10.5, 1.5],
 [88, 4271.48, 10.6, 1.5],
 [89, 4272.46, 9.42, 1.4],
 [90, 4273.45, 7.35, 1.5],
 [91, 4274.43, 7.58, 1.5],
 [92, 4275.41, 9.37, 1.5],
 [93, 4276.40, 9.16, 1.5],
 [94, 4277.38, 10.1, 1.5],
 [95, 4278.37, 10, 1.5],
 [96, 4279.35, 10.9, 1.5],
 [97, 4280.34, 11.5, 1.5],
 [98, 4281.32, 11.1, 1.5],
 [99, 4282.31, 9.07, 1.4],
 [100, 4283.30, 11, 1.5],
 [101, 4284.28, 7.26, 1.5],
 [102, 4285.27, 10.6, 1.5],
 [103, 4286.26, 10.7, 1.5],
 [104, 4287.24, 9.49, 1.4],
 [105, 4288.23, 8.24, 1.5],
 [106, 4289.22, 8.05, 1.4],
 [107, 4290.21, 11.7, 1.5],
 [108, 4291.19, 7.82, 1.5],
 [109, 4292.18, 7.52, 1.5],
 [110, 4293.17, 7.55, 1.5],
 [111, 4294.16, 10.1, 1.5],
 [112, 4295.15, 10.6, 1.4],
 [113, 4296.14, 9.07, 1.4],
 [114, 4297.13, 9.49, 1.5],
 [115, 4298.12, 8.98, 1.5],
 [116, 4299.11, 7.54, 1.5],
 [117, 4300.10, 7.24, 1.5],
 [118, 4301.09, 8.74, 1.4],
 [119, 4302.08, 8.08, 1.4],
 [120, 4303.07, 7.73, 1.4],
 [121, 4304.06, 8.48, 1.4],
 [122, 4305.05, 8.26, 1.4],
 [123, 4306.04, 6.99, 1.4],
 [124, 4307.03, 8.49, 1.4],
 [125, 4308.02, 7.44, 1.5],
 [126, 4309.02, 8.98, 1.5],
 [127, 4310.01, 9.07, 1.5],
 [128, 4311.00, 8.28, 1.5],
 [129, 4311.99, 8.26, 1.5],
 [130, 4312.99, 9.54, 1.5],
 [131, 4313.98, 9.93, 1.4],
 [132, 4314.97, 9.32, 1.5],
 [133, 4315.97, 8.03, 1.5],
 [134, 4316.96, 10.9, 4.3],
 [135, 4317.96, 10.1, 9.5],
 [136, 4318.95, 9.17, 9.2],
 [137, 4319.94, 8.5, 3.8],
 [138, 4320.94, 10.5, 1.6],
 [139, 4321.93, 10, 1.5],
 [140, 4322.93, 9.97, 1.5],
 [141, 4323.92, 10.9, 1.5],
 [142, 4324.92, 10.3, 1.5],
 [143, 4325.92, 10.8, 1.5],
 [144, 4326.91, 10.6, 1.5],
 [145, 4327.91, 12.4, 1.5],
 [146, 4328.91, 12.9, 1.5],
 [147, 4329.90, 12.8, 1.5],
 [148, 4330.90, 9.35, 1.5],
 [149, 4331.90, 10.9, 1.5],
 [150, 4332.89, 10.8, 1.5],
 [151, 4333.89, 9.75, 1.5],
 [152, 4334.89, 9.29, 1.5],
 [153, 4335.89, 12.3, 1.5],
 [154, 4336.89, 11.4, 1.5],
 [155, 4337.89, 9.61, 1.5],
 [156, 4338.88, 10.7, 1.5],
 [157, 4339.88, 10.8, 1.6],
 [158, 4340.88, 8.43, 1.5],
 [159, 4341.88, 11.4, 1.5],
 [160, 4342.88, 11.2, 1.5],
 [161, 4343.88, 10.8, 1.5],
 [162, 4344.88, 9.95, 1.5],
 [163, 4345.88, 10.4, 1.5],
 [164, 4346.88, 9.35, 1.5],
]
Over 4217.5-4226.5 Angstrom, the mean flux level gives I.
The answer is 10.4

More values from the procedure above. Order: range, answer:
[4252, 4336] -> 9.73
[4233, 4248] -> 10.5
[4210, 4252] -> 10.1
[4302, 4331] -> 9.56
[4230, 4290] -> 10.1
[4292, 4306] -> 8.5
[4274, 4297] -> 9.5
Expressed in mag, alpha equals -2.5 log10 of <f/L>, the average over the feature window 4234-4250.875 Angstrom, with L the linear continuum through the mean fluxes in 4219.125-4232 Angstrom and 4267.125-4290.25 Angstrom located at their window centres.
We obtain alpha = -0.03 mag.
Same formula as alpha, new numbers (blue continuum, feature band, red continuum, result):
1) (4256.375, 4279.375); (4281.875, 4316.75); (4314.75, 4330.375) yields 0.182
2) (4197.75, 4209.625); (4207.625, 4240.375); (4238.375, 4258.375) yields 0.008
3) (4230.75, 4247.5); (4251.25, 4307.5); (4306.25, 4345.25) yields 0.069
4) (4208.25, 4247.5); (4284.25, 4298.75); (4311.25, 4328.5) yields 0.093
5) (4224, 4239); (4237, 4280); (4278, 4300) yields -0.081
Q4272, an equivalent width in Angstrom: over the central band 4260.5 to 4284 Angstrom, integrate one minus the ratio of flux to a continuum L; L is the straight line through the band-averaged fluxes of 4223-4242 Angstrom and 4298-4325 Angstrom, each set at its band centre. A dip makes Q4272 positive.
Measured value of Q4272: -2.7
